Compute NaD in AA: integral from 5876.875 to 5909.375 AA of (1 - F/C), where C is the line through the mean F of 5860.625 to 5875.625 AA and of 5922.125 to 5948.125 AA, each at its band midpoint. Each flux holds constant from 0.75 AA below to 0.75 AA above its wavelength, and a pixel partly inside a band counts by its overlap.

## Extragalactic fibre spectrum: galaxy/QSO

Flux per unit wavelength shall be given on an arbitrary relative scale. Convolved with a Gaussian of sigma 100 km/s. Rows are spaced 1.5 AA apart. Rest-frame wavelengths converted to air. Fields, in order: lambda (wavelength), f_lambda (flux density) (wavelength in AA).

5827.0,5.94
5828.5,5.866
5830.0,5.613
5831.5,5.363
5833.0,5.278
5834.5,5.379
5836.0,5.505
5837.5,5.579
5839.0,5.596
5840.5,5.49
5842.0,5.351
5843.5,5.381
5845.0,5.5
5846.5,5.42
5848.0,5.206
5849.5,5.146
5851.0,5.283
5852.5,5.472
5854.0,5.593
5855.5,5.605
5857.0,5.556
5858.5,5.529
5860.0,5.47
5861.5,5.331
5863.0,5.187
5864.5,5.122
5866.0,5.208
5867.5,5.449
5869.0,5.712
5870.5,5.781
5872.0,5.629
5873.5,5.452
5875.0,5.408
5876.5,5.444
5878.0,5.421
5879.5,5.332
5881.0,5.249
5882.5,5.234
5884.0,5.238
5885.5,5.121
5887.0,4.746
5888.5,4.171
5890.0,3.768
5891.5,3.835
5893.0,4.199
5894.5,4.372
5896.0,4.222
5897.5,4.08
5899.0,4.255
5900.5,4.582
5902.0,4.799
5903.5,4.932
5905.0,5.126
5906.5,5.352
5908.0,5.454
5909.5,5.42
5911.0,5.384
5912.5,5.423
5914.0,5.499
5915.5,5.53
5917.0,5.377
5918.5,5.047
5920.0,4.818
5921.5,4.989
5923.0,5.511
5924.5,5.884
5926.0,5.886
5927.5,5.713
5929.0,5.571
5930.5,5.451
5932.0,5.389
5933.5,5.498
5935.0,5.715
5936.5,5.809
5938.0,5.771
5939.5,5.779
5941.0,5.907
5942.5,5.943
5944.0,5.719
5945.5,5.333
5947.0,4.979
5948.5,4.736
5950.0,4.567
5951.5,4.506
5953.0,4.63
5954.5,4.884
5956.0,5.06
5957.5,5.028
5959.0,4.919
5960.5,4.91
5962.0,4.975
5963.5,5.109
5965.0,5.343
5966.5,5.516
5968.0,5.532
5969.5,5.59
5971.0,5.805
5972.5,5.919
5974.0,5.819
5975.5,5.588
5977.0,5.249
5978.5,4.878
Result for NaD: 4.4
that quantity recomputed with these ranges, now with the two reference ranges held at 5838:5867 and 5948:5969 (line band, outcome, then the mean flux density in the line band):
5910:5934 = -1.4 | 5.43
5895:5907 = 1.3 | 4.65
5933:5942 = -1.2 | 5.76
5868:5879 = -0.5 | 5.54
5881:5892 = 1.3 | 4.65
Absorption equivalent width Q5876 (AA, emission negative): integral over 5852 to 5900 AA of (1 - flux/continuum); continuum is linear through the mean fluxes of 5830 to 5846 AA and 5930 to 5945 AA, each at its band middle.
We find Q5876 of 4.1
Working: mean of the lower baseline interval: 5.45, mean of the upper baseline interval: 5.7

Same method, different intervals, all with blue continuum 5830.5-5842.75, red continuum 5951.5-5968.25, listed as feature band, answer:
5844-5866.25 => 0.0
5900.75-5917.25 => -0.2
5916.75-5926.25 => -0.3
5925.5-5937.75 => -1.2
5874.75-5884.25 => 0.0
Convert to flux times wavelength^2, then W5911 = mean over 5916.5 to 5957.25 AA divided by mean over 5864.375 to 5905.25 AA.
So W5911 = 1.11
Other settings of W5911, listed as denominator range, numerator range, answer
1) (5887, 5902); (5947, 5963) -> 1.17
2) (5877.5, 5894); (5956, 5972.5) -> 1.15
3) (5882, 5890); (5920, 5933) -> 1.17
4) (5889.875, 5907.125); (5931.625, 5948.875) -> 1.26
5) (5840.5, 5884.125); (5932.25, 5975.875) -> 1.02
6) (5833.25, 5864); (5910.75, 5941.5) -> 1.05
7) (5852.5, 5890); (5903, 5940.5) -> 1.05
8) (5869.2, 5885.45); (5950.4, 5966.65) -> 0.94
